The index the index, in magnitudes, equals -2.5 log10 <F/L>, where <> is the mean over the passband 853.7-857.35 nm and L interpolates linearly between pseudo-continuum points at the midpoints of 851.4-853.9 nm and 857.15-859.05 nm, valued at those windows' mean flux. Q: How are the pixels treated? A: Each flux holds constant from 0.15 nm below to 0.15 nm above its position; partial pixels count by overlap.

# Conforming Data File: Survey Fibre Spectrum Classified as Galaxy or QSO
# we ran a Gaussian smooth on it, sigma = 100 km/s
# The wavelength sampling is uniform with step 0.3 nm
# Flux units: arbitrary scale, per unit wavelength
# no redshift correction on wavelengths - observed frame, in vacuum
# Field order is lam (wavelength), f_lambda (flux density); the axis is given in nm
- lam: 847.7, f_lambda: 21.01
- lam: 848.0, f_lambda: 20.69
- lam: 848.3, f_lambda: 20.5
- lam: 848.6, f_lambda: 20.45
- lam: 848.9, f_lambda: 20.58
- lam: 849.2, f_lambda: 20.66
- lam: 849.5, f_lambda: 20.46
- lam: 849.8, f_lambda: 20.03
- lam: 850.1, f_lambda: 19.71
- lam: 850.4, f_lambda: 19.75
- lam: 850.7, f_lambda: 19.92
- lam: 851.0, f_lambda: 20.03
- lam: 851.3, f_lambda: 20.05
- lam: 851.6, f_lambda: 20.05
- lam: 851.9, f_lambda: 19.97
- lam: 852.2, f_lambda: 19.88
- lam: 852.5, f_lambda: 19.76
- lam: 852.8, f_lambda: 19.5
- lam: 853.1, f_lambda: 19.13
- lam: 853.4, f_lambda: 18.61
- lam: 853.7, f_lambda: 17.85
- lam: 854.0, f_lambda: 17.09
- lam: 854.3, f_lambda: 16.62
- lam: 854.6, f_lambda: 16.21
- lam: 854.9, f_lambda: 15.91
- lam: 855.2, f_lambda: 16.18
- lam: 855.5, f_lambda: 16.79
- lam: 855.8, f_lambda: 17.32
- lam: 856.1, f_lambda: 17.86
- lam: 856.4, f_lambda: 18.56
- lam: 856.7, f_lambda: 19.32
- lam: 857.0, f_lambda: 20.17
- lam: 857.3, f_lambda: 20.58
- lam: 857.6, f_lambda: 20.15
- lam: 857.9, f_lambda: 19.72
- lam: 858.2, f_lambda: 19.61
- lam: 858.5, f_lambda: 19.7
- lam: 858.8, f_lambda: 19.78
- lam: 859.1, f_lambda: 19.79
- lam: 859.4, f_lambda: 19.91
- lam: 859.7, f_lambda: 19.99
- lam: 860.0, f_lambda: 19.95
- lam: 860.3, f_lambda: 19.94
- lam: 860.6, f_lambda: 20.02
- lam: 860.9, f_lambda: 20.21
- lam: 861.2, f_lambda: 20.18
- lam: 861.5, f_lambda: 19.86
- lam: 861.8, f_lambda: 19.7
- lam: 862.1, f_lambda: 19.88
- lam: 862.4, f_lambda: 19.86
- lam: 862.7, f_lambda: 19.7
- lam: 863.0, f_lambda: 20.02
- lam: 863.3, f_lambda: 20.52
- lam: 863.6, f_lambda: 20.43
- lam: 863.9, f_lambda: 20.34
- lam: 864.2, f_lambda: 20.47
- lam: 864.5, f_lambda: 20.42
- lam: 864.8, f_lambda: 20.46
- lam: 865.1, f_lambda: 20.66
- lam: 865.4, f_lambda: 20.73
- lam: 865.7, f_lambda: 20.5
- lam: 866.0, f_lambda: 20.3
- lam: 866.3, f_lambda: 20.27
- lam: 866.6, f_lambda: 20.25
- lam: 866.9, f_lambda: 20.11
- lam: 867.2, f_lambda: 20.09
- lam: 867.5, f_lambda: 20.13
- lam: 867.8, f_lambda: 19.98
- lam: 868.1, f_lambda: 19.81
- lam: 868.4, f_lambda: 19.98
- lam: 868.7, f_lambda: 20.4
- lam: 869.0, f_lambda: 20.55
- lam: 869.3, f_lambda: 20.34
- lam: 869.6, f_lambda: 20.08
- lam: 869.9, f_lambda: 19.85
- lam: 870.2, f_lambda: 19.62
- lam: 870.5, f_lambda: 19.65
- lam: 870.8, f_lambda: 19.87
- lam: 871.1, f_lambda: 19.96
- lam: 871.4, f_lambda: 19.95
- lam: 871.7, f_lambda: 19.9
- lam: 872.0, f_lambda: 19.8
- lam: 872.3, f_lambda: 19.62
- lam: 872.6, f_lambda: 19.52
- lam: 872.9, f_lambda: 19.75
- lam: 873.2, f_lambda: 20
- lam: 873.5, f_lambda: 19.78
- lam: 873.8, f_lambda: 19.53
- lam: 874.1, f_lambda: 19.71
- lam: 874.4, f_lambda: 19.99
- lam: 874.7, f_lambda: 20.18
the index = 0.116 mag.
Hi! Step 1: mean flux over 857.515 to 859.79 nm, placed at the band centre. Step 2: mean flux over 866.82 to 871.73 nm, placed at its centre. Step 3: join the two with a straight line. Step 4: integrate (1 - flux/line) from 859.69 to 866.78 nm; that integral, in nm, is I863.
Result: -0.10 nm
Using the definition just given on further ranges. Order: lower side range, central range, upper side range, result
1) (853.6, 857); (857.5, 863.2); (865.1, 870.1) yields -0.42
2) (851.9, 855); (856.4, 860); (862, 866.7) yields -0.14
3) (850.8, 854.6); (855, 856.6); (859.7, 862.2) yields 0.16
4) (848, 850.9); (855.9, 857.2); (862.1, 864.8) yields 0.08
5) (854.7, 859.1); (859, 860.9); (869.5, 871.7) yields -0.10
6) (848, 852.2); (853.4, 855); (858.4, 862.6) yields 0.25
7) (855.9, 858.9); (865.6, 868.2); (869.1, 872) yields -0.05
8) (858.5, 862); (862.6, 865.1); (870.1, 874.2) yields -0.06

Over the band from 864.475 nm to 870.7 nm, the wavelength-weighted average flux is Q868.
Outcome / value 20.2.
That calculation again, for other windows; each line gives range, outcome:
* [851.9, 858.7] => 18.5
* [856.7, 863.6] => 20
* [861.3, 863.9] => 20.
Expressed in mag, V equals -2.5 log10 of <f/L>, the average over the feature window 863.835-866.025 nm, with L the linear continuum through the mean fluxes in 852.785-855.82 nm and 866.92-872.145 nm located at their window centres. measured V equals -0.07 mag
